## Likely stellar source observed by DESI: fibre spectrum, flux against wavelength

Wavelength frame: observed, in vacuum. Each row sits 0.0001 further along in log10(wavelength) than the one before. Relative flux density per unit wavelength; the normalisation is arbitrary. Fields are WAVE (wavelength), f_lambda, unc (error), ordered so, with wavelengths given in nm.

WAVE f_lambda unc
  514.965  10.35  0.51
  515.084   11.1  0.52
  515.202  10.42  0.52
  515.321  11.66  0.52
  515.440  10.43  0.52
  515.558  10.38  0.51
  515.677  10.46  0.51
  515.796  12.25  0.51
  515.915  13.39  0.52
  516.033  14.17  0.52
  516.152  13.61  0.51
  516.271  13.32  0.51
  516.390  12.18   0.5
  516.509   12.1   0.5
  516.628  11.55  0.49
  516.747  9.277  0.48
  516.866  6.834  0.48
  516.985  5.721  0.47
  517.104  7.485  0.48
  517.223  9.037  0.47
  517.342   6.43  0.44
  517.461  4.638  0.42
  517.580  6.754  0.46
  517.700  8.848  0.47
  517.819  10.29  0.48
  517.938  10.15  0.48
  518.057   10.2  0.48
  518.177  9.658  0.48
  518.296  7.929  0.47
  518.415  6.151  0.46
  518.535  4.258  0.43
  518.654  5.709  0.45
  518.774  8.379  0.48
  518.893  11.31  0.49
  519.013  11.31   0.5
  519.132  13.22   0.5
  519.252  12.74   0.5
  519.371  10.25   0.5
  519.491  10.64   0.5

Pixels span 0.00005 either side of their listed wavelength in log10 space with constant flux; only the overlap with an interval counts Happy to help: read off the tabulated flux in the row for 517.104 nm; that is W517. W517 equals 7.485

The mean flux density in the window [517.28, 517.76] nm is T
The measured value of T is 6.68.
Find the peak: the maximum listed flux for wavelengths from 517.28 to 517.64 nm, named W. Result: 6.754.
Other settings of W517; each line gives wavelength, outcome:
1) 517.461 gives 4.638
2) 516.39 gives 12.18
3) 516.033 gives 14.17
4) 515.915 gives 13.39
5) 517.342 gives 6.43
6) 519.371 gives 10.25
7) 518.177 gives 9.658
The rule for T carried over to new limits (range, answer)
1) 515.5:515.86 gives 11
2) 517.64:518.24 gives 9.82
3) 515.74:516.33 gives 13.4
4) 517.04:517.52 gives 6.89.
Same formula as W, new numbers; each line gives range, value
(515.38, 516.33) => 14.17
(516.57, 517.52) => 11.55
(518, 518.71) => 10.2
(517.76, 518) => 10.29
